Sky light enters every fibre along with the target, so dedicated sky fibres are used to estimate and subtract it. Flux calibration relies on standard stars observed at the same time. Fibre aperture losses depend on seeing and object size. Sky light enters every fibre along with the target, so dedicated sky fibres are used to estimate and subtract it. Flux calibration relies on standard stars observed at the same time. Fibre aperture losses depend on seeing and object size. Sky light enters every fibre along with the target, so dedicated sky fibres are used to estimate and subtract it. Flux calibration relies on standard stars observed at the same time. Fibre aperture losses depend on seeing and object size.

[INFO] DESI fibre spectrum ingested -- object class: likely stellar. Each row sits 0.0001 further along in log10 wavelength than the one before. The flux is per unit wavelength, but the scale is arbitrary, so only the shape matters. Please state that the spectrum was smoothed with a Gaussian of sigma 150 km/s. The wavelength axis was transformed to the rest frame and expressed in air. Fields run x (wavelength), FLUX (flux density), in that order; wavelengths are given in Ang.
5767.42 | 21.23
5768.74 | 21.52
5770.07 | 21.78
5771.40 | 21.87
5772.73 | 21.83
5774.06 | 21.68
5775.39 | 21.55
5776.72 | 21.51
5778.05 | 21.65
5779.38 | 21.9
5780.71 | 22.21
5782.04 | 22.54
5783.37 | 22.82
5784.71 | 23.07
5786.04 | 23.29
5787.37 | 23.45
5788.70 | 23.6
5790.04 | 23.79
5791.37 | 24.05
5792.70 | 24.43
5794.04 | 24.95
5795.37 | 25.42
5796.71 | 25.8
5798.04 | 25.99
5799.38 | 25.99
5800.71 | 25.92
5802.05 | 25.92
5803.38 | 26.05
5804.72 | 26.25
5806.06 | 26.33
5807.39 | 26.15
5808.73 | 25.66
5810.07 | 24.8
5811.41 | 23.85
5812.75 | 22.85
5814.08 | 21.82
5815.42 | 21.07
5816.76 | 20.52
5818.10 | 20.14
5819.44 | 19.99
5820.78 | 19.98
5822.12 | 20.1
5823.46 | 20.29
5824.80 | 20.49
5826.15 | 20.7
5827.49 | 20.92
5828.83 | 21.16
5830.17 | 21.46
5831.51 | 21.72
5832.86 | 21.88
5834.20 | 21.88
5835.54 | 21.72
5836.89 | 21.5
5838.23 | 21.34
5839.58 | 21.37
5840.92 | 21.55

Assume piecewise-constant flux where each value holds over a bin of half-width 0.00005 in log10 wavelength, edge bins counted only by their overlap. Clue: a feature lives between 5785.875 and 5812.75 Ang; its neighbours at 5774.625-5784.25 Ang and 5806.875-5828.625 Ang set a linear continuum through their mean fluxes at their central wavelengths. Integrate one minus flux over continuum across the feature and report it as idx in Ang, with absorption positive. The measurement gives -3.9 Ang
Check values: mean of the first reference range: 22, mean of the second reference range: 21.8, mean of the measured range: 25.1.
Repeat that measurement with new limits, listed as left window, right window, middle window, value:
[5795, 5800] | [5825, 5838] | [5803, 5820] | 0.4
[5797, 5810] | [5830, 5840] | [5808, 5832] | 2.2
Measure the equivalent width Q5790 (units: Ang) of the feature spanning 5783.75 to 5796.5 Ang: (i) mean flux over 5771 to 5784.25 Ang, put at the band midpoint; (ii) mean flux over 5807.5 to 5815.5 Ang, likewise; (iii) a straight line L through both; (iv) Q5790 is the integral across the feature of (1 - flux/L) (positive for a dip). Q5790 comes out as -0.8 Ang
